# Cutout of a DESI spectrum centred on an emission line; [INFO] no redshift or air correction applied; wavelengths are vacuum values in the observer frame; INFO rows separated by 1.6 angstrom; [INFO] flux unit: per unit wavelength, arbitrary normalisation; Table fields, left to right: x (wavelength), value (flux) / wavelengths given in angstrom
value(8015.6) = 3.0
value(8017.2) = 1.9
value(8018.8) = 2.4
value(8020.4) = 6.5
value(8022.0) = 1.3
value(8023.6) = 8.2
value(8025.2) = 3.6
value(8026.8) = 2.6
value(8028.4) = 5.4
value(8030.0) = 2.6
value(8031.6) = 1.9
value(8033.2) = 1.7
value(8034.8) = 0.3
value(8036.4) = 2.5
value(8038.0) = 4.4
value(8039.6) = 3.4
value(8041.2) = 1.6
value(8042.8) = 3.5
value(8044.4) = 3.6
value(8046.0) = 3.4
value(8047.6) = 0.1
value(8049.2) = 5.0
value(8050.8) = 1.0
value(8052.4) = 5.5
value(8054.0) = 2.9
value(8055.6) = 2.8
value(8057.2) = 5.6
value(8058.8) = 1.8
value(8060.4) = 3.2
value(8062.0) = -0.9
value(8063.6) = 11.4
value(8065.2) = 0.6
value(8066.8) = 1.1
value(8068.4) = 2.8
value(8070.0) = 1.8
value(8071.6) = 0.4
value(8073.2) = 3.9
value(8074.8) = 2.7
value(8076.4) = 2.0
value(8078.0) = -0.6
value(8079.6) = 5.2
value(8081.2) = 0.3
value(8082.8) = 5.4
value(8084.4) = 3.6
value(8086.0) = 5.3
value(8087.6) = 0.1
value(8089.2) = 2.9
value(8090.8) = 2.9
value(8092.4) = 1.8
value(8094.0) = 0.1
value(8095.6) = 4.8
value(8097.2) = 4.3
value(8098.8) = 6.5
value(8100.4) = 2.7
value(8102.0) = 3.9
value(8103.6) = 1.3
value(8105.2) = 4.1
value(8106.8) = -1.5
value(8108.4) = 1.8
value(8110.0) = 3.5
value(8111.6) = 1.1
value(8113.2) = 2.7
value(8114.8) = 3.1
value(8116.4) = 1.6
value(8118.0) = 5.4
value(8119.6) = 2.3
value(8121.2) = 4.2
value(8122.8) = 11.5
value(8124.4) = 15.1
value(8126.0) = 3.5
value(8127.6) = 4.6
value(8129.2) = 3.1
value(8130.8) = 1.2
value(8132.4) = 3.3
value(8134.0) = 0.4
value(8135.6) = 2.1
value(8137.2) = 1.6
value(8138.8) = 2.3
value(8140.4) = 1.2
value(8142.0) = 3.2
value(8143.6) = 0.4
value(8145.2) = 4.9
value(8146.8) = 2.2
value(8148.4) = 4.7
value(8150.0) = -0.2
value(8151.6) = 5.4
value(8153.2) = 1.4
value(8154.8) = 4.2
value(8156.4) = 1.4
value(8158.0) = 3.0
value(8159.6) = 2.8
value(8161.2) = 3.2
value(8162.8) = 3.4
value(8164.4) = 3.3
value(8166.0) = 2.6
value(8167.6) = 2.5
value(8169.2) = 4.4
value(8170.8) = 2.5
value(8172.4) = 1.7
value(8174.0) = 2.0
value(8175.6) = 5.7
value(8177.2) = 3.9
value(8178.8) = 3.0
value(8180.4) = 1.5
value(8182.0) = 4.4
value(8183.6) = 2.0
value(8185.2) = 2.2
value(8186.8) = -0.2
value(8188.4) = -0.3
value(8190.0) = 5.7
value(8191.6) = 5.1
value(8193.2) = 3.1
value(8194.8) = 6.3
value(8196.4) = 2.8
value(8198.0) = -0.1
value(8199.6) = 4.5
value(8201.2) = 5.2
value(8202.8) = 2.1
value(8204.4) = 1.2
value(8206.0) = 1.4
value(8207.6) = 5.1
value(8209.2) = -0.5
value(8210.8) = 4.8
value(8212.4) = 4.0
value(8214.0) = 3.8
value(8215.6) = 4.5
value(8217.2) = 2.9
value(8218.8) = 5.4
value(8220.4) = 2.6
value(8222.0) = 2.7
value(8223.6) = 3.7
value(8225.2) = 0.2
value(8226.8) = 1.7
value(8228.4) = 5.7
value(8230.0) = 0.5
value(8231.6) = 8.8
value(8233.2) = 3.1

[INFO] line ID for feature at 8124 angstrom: H-beta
